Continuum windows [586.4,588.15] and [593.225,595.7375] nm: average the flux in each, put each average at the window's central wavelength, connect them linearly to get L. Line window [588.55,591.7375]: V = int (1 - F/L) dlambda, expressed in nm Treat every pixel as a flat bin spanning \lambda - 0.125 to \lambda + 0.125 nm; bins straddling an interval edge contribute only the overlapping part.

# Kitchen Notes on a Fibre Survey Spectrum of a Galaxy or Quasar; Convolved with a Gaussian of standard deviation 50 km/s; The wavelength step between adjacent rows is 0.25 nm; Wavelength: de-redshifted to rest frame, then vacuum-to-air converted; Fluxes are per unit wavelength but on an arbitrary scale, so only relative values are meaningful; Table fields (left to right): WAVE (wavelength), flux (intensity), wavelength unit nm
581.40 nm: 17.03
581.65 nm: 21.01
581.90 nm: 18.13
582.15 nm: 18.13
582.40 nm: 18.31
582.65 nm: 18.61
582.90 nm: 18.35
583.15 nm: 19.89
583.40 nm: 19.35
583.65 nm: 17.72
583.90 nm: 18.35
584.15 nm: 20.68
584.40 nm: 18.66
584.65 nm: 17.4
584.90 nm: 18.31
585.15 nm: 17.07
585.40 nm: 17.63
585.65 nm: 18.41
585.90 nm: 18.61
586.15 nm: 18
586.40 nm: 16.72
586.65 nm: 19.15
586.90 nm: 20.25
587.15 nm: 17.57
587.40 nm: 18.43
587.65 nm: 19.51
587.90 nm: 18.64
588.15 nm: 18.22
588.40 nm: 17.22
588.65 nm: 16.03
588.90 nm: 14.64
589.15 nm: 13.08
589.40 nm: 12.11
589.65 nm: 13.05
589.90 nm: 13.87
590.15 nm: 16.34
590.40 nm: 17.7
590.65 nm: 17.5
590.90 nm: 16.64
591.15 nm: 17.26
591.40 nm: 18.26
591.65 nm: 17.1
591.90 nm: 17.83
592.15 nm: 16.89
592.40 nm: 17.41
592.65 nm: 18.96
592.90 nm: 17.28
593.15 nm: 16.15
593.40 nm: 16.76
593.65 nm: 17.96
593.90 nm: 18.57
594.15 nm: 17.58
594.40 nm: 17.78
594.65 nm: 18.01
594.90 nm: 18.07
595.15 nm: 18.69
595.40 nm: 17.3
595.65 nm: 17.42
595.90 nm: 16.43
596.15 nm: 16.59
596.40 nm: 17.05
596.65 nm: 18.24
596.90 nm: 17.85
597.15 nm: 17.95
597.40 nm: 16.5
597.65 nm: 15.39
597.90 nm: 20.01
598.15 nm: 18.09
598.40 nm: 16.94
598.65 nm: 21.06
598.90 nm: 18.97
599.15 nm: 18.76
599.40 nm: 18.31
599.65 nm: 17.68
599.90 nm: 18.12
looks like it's 0.47 nm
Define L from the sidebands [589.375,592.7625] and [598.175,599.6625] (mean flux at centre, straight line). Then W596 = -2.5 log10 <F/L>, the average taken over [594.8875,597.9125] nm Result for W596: 0.04 mag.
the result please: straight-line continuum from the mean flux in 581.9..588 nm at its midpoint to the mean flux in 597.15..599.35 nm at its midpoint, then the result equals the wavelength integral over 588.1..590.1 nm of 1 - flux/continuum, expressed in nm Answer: 0.40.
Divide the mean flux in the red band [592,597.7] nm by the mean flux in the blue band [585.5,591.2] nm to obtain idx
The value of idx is 1.03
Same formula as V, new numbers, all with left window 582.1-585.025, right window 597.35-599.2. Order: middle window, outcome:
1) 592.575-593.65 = 0.065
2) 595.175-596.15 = 0.062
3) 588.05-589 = 0.102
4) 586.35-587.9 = -0.011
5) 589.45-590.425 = 0.197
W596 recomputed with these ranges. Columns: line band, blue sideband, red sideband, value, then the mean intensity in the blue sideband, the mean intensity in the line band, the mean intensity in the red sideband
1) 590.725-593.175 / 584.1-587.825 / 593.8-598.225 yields 0.03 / 18.4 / 17.4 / 17.6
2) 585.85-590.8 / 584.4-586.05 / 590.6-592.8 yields 0.06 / 18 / 16.8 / 17.5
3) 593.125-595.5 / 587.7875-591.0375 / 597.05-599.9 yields -0.04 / 15.8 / 17.8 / 18.2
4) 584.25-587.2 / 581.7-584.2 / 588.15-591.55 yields -0.04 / 18.8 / 18.2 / 15.8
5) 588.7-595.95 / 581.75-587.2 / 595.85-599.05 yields 0.08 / 18.4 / 16.8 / 17.8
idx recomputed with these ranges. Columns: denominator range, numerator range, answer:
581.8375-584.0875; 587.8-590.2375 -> 0.82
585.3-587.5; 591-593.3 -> 0.95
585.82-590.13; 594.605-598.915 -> 1.06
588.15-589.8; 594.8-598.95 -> 1.21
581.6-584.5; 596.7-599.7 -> 0.96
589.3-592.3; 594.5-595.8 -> 1.10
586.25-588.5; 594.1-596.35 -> 0.95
